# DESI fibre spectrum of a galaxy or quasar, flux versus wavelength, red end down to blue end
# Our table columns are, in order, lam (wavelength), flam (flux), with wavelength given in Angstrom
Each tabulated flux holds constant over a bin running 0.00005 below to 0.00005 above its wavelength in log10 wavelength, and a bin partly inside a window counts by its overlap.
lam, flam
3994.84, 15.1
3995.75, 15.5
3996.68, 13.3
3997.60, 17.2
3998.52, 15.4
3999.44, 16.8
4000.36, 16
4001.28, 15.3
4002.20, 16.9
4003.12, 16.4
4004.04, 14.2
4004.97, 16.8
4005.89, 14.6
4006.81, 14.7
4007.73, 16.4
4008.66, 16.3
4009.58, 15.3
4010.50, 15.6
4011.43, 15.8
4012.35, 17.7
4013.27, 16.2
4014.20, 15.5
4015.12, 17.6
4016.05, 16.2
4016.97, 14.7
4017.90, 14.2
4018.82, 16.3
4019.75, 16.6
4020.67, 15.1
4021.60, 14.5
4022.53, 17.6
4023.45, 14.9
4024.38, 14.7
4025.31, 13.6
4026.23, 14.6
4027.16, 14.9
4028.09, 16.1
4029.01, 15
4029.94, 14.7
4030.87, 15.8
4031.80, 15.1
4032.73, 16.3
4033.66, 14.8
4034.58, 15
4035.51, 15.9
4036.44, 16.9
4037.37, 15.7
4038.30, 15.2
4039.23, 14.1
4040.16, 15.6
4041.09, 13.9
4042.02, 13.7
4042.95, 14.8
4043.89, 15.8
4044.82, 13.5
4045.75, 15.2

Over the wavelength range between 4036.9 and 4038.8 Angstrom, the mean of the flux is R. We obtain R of 15.4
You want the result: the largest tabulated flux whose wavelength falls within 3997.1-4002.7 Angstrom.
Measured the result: 17.2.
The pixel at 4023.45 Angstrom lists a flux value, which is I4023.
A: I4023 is 14.9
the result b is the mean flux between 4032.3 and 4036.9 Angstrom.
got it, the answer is 15.8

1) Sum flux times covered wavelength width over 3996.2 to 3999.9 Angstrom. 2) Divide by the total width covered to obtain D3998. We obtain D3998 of 15.6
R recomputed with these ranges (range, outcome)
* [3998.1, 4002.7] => 16.1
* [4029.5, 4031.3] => 15.2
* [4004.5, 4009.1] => 15.7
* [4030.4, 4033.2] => 15.7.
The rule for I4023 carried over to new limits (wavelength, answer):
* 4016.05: 16.2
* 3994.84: 15.1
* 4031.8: 15.1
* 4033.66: 14.8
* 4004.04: 14.2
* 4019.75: 16.6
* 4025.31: 13.6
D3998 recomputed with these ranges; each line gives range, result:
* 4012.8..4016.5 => 16.4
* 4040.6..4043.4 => 14.2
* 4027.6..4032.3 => 15.3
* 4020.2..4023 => 15.8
